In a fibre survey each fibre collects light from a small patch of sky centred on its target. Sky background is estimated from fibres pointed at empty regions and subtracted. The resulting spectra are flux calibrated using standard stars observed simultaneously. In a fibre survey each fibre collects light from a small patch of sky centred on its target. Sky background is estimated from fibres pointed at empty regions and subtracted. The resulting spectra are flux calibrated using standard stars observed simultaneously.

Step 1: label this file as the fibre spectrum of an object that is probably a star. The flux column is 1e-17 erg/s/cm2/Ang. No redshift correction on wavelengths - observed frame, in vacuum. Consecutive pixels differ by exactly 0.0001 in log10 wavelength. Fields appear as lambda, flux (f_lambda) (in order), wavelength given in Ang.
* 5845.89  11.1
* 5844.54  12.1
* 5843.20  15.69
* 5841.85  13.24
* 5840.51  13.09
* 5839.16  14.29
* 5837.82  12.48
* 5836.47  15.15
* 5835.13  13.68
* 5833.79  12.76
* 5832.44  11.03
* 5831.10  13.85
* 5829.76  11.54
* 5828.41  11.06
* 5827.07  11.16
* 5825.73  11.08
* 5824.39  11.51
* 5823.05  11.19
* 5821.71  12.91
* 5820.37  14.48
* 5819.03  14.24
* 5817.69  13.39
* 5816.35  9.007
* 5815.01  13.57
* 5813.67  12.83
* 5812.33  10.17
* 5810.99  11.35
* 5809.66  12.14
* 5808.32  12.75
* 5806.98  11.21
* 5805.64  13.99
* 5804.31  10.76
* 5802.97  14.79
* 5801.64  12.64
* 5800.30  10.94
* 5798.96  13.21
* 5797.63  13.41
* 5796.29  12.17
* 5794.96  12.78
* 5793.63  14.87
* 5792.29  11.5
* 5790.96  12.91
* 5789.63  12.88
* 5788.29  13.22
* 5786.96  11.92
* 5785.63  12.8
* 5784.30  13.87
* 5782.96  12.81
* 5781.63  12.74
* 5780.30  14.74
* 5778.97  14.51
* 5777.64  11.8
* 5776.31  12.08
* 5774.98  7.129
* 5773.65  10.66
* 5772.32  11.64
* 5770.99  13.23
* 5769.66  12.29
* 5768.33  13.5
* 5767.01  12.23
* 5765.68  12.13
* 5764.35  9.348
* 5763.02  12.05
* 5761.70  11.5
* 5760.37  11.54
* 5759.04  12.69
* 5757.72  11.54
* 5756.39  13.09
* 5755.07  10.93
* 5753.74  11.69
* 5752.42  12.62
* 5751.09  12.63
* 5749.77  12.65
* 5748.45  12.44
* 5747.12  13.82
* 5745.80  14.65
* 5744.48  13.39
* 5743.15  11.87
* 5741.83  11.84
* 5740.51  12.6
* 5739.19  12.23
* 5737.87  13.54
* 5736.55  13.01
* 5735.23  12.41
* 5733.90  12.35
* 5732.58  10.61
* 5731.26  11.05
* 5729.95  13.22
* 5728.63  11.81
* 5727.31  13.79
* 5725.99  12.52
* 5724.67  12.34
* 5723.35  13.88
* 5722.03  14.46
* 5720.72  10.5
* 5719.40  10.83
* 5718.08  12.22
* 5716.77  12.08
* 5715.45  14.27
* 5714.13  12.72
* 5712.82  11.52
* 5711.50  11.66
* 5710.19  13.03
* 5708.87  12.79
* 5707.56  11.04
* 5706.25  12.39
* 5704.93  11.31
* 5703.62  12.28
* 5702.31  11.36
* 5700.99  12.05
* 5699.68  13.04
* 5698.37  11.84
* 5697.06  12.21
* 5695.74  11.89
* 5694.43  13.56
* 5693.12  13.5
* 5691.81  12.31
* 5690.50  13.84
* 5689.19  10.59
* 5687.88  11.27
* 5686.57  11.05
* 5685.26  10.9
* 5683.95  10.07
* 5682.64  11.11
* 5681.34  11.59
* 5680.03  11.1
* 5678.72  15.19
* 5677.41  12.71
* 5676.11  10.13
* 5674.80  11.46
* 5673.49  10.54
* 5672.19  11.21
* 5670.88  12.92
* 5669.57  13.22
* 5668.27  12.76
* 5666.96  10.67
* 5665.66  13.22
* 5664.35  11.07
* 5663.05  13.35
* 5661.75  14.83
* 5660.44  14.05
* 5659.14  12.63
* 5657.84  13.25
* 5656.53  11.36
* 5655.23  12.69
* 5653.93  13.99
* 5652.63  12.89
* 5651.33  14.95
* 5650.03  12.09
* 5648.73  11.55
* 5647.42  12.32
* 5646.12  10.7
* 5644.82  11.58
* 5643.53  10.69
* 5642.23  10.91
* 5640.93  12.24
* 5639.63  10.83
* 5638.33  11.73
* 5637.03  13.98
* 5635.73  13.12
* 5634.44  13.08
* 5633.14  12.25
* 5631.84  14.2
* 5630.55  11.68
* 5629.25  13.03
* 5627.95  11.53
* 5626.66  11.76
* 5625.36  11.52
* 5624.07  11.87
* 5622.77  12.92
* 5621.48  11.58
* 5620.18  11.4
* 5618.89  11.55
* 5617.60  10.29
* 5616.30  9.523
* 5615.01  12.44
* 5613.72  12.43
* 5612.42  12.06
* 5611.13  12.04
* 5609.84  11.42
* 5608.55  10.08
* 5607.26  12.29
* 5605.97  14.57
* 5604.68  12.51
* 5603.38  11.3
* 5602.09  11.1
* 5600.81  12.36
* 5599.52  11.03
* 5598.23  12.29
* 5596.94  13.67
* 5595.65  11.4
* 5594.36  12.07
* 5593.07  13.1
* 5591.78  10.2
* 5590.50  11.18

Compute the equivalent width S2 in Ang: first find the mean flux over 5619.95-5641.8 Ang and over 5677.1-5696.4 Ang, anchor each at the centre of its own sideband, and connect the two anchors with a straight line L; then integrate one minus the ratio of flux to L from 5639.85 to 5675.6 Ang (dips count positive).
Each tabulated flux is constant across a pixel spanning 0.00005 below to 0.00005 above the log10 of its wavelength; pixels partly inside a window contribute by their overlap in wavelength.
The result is -0.45 Ang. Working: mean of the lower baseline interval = 12.3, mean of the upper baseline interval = 12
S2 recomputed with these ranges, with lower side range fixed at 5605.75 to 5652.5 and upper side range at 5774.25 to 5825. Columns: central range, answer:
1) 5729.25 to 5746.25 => -0.2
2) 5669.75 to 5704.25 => 0.7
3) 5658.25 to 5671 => -0.8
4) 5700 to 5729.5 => -0.2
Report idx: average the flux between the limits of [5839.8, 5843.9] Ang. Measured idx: 14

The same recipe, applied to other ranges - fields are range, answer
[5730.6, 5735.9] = 11.6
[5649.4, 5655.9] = 13.3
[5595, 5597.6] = 12.5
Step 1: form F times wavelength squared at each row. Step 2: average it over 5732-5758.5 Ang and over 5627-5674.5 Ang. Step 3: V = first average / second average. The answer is 1.04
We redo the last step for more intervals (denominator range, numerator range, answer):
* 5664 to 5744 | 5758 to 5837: 1.05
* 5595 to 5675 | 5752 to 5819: 1.06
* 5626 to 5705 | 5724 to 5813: 1.05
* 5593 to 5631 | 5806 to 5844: 1.14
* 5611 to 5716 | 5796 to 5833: 1.06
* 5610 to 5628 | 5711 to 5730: 1.11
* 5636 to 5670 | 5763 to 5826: 1.04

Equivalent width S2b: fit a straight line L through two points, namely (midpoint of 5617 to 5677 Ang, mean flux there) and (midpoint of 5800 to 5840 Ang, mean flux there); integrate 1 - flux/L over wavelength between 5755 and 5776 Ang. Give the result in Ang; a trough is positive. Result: 1.24 Ang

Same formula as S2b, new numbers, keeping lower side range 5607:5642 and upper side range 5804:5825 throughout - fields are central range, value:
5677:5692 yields 0.3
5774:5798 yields -0.9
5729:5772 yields -0.6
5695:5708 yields 0.1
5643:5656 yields -0.4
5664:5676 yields 0.2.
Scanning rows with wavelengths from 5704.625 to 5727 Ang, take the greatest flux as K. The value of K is 14.46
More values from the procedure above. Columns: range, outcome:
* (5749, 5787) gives 14.74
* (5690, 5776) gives 14.65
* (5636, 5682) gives 15.19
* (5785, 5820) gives 14.87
